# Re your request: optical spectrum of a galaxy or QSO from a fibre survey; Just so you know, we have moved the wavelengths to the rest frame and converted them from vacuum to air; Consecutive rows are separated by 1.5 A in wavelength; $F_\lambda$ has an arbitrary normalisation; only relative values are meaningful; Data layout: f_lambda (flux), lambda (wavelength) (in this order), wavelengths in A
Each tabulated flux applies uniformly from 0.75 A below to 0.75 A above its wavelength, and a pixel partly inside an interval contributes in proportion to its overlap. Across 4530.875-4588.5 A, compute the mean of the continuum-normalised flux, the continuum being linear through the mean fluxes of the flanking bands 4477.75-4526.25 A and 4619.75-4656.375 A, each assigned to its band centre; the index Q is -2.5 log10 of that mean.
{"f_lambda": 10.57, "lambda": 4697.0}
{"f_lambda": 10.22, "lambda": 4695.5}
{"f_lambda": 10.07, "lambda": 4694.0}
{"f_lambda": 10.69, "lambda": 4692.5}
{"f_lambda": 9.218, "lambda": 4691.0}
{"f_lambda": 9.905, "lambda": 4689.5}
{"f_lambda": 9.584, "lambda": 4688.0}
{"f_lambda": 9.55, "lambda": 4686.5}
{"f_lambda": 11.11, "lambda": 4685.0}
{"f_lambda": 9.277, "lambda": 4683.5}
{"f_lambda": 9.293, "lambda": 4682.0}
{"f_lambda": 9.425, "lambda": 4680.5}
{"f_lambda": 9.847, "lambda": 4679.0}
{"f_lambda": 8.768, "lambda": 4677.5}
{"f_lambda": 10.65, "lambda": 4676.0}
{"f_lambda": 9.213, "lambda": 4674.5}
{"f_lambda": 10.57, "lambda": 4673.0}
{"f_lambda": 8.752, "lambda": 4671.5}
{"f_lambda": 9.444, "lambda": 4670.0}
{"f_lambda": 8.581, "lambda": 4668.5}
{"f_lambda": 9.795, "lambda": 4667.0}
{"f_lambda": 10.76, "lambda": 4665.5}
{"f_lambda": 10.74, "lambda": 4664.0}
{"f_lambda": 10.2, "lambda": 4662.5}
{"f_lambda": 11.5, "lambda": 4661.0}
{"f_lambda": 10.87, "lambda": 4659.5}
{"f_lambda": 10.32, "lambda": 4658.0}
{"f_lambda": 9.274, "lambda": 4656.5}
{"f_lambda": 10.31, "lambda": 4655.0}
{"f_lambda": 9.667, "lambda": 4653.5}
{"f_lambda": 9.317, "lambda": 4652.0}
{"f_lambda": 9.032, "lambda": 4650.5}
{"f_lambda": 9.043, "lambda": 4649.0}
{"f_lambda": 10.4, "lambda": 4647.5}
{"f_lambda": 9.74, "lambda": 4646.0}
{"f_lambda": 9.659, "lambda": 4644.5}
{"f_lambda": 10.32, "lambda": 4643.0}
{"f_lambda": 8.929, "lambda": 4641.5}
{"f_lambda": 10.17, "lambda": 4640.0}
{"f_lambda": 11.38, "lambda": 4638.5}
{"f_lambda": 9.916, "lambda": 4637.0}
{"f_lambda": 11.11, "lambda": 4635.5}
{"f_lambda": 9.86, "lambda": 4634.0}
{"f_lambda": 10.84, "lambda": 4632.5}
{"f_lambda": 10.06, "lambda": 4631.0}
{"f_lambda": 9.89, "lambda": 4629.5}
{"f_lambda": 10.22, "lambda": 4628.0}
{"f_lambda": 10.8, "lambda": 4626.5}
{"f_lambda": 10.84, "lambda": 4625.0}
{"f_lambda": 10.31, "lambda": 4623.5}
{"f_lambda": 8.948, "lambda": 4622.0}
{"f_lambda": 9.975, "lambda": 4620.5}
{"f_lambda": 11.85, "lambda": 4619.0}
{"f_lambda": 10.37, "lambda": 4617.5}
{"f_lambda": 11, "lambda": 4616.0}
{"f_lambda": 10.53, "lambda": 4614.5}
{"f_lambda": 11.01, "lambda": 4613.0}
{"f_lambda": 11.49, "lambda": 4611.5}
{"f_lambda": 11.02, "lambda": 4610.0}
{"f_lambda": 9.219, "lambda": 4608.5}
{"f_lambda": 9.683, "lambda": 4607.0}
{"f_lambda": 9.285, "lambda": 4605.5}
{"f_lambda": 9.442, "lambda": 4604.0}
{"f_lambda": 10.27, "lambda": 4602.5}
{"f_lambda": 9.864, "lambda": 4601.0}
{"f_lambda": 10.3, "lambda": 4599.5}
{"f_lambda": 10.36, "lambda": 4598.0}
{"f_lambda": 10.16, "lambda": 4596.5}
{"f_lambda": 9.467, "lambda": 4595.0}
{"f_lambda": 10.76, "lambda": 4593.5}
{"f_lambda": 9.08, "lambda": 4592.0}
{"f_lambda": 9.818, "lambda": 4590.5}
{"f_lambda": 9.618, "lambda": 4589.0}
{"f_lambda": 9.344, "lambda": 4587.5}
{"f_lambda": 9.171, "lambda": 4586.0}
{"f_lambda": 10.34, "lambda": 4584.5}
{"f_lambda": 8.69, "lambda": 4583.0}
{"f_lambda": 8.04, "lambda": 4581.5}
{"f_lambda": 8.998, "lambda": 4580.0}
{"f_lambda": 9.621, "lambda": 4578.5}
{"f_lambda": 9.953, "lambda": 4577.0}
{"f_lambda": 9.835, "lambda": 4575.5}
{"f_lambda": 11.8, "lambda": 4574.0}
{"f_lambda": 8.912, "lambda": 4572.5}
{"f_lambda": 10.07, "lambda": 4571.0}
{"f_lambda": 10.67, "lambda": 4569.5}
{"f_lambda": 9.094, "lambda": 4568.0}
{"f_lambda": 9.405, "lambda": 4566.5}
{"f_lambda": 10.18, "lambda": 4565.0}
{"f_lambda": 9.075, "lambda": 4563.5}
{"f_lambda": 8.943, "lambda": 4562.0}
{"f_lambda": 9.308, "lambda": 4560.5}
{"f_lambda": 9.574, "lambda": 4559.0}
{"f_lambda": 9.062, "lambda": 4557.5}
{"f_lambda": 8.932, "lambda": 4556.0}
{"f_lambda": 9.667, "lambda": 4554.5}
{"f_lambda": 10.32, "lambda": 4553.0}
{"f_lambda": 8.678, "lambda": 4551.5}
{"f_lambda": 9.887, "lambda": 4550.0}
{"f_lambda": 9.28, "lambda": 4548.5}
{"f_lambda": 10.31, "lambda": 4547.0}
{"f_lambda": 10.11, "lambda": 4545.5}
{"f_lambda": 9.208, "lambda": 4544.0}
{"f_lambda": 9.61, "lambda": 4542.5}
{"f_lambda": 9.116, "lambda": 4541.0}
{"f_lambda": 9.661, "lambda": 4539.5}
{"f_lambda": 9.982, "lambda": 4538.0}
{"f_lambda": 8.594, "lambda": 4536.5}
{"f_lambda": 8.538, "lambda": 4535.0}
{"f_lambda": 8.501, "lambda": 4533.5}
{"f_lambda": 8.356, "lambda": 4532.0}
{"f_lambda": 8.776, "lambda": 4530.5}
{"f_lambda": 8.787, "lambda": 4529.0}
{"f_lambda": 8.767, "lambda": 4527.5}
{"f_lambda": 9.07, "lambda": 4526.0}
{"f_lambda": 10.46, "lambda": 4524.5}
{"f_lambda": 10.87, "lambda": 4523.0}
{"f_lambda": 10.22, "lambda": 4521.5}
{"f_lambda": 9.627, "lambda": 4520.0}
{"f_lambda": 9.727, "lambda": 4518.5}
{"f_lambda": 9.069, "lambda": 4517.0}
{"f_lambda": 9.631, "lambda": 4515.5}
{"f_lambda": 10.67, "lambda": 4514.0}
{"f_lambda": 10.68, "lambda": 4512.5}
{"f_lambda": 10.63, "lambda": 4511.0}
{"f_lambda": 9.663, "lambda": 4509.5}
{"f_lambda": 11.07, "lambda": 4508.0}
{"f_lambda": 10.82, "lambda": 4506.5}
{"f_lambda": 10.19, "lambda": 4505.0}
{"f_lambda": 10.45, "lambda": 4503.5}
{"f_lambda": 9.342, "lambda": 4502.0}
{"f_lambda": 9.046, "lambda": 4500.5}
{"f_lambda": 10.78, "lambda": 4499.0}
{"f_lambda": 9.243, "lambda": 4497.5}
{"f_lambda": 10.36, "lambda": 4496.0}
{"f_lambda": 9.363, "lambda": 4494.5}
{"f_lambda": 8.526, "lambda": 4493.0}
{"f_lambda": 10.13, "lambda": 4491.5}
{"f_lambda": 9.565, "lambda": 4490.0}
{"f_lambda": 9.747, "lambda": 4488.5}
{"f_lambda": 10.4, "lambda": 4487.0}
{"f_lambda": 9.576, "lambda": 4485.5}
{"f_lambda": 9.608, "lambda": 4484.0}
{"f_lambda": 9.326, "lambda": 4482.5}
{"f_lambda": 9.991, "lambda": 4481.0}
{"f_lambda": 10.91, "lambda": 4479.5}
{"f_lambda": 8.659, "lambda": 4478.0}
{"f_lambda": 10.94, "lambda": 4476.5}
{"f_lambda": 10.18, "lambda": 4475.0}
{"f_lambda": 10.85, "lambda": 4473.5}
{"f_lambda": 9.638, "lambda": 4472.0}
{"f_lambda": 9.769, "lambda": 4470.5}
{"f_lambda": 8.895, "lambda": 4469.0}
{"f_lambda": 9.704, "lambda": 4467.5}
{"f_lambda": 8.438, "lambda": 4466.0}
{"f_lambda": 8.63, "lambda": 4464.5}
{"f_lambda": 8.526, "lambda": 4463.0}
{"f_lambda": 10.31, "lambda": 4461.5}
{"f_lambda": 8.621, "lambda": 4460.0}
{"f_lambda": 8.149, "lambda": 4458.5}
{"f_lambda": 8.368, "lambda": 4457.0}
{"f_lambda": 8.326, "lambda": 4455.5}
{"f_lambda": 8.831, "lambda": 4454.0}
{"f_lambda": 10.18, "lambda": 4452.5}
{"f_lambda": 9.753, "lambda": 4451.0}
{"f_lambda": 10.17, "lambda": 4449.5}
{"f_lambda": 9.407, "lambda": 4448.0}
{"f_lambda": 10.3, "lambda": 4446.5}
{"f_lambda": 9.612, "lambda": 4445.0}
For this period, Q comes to 0.06 mag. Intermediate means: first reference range 9.94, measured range 9.44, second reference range 10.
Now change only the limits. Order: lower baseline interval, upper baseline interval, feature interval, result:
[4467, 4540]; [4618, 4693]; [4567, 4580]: -0.01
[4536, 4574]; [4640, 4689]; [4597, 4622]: -0.07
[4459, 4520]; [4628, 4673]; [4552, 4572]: 0.04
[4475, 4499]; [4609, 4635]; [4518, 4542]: 0.08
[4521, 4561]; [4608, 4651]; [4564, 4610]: 0.01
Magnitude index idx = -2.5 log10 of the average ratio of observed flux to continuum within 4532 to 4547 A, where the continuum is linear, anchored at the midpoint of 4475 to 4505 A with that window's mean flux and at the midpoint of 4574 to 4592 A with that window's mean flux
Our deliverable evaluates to 0.04 mag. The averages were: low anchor 9.81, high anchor 9.49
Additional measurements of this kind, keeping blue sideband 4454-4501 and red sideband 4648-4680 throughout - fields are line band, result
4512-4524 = -0.054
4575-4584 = 0.055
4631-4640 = -0.080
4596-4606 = -0.027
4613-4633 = -0.074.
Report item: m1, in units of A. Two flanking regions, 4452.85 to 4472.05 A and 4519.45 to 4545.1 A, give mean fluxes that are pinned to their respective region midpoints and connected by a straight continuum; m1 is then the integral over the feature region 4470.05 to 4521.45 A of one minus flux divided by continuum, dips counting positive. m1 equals -4.7 A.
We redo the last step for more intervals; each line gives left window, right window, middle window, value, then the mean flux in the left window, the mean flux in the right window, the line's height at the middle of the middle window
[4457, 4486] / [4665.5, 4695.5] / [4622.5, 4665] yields -2.17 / 9.48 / 9.71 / 9.67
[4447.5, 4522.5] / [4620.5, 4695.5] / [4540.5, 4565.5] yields 0.82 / 9.7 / 9.97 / 9.8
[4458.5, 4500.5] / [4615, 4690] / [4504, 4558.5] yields 0.61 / 9.62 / 10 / 9.74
